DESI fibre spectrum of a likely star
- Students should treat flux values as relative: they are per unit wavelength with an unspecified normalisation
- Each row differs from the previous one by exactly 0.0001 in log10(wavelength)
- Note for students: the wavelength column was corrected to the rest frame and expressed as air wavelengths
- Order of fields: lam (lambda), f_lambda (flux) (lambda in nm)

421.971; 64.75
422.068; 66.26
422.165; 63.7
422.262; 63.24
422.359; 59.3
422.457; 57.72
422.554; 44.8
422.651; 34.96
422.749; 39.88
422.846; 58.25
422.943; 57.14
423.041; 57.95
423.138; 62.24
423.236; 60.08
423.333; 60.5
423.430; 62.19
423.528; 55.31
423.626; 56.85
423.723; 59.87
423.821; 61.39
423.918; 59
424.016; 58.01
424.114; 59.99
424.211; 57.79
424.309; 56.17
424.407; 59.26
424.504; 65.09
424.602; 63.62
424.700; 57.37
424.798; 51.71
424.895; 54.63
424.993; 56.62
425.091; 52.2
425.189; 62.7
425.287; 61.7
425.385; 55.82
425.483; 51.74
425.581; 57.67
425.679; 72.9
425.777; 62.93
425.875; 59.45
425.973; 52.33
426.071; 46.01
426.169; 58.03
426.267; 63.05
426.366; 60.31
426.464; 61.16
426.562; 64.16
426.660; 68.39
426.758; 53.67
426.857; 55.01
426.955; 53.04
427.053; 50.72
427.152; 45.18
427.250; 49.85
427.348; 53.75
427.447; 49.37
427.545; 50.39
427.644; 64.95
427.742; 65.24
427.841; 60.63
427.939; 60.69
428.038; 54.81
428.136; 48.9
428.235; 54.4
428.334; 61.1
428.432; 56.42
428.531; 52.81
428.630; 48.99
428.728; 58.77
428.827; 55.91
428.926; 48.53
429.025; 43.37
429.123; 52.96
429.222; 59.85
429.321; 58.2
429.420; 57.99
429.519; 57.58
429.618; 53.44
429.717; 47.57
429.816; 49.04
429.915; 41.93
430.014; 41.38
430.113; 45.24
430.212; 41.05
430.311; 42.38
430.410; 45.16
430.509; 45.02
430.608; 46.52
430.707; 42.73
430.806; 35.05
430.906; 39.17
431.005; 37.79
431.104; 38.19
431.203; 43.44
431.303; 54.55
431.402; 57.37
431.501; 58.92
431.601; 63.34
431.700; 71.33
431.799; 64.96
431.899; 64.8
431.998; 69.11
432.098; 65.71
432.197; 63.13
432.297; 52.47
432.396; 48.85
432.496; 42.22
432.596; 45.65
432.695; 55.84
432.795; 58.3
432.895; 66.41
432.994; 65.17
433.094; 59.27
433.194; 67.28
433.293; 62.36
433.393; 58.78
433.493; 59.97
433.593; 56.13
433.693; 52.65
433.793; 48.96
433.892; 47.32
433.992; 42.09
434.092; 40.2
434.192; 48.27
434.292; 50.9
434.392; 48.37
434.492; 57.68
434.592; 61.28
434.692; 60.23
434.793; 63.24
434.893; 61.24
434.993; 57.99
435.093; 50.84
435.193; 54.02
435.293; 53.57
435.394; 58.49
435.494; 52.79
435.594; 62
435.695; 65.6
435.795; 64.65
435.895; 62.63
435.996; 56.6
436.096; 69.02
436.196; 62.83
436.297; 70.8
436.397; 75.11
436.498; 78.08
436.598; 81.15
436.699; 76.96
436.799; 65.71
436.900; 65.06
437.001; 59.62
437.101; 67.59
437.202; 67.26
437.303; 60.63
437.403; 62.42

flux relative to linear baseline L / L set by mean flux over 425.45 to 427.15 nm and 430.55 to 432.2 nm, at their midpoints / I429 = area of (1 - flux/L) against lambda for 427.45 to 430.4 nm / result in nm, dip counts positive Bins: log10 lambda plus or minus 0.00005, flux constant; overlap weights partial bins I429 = 0.159 nm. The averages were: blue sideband 58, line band 52.7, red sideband 53.6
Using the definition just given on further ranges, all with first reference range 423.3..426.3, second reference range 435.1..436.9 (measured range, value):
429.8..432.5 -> 0.50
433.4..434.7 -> 0.24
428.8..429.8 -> 0.13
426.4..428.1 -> 0.09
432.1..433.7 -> 0.14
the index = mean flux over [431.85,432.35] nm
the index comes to 63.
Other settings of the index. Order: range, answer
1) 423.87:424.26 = 58.7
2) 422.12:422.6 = 57.8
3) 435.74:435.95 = 63.6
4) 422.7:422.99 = 51.8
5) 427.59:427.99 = 62.6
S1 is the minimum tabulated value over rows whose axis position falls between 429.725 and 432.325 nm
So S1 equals 35.05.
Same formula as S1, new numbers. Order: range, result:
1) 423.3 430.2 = 41.38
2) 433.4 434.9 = 40.2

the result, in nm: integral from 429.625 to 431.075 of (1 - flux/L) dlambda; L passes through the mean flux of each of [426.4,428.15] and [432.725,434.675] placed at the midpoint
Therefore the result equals 0.332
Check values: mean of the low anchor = 56.3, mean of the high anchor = 55.4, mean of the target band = 43.1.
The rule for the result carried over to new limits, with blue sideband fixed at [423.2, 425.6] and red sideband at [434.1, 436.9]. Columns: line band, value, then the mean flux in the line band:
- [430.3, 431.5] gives 0.311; 44.6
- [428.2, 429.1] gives 0.094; 53.4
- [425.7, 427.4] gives 0.068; 56.6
